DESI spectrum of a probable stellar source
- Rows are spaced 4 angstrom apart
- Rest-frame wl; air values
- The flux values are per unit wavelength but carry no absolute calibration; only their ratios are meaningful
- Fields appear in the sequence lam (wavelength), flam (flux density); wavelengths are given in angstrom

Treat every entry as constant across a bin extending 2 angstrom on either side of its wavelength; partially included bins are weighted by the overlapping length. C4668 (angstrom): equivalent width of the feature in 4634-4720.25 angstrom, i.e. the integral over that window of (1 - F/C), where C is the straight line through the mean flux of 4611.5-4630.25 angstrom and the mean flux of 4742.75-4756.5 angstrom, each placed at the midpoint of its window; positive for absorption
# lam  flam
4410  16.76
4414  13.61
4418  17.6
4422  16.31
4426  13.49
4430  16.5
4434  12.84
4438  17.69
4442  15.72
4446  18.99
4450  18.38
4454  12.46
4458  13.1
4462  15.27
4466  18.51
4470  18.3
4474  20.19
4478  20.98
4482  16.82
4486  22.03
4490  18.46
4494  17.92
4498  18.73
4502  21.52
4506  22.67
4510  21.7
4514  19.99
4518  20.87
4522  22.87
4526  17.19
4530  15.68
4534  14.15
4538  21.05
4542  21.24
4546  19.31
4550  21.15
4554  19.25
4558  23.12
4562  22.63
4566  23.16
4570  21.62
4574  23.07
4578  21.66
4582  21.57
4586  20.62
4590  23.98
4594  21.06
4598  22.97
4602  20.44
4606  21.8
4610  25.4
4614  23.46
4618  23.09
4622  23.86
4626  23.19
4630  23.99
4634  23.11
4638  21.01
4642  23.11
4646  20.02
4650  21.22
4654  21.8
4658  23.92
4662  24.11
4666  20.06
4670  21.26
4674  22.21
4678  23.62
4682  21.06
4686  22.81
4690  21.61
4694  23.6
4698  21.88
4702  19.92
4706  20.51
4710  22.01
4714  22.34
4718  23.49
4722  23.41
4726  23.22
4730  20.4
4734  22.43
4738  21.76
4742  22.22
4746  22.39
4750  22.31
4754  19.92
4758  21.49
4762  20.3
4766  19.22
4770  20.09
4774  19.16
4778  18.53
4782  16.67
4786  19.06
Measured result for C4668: 2.54 angstrom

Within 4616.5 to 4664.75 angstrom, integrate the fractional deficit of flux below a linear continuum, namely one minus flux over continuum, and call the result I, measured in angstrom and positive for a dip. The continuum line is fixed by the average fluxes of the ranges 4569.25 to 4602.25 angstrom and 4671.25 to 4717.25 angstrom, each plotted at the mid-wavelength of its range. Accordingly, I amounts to -1.5 angstrom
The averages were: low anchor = 22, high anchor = 22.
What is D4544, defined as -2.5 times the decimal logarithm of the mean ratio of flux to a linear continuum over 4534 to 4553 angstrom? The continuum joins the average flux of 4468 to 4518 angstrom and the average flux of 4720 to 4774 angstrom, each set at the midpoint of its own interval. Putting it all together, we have 0.02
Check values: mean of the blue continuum 20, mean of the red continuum 21.4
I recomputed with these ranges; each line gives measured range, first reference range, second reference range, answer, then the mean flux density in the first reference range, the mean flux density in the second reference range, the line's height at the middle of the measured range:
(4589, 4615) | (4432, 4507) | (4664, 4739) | -3.1 angstrom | 17.9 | 22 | 20.2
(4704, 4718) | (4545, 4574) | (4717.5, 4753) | 0.2 angstrom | 21.6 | 22.3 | 22.2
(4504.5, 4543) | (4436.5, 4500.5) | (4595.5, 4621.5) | 0.2 angstrom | 17.8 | 22.9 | 19.8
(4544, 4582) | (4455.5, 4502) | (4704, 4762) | -4.2 angstrom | 18.3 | 21.9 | 19.5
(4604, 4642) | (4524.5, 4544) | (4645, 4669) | -4.4 angstrom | 17.9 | 21.9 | 20.8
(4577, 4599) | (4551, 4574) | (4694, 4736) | 0.1 angstrom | 22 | 22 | 22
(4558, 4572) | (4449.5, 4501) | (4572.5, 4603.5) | -1.0 angstrom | 17.8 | 21.9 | 21.1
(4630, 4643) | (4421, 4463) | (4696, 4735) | -1.6 angstrom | 15.5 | 21.9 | 20.1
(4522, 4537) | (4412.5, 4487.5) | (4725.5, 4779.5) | 0.7 angstrom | 16.8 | 20.9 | 17.9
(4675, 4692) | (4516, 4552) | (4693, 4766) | -0.9 angstrom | 19.3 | 21.8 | 21.2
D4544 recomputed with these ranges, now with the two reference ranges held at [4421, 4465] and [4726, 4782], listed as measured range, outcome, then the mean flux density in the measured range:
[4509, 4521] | -0.242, 21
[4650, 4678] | -0.158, 22.3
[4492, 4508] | -0.219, 20.2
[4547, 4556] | -0.159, 20.1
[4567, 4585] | -0.230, 22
